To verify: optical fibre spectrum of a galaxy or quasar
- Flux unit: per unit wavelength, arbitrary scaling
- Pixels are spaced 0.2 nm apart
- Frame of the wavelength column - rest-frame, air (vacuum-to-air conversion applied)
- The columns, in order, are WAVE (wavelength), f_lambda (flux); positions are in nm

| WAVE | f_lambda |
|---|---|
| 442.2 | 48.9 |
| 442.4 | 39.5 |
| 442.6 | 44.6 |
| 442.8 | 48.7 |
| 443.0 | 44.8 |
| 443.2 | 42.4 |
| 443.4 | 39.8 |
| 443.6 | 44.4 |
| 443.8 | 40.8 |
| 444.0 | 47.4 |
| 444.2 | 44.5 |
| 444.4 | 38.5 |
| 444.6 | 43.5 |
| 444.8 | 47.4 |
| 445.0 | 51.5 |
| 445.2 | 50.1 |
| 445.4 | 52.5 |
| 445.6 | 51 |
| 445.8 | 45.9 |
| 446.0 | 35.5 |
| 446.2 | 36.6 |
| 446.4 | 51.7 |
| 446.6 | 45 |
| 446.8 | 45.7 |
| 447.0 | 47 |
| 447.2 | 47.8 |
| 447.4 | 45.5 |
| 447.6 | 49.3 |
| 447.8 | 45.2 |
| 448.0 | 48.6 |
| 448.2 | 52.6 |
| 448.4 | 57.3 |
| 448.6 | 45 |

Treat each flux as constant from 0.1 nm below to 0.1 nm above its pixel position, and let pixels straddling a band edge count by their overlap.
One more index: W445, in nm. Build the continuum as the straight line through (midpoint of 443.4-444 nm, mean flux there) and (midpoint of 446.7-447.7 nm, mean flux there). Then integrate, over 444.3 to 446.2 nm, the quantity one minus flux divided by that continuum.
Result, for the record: -0.04 nm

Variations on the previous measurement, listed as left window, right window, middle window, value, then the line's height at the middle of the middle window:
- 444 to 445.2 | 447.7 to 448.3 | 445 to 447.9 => 0.051 nm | 47.4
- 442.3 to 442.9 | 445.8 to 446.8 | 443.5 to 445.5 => -0.115 nm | 43.6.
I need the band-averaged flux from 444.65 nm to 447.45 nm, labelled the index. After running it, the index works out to 46.6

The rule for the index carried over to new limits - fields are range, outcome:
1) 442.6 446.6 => 45.1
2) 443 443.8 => 42.4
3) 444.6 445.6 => 49.8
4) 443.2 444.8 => 43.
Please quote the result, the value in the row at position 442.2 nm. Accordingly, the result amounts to 48.9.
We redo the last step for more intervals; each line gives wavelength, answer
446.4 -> 51.7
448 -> 48.6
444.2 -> 44.5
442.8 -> 48.7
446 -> 35.5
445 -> 51.5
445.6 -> 51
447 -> 47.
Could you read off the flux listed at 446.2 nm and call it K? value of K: 36.6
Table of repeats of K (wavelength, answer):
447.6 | 49.3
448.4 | 57.3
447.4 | 45.5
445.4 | 52.5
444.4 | 38.5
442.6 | 44.6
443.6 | 44.4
